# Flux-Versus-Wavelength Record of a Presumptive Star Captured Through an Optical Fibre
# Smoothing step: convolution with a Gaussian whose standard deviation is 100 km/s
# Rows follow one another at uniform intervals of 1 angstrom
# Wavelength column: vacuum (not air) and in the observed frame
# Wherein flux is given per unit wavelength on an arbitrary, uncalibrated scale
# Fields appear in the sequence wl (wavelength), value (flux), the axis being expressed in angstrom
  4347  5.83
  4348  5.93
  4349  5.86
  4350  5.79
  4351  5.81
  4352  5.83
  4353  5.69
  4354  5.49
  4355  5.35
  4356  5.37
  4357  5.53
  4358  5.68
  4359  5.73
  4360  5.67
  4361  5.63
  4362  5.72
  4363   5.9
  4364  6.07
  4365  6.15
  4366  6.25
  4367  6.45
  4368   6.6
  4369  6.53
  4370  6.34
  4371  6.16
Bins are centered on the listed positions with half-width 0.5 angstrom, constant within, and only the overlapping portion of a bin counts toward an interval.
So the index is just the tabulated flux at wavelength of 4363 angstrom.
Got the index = 5.9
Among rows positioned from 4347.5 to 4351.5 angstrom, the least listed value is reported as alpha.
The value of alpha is 5.79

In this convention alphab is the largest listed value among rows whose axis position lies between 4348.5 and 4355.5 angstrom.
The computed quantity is 5.86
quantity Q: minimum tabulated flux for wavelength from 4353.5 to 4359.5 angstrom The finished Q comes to 5.35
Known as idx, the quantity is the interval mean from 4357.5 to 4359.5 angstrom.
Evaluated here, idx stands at 5.71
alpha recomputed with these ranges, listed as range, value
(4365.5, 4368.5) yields 6.25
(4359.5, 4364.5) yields 5.63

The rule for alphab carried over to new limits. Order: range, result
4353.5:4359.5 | 5.73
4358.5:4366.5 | 6.25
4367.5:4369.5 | 6.6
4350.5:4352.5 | 5.83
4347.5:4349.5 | 5.93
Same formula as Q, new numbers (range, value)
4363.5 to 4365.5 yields 6.07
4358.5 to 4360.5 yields 5.67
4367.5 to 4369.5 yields 6.53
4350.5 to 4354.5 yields 5.49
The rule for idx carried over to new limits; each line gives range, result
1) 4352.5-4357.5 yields 5.49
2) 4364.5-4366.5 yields 6.2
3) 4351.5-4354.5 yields 5.67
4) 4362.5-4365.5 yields 6.04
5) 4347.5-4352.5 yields 5.84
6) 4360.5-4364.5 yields 5.83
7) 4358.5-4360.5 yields 5.7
